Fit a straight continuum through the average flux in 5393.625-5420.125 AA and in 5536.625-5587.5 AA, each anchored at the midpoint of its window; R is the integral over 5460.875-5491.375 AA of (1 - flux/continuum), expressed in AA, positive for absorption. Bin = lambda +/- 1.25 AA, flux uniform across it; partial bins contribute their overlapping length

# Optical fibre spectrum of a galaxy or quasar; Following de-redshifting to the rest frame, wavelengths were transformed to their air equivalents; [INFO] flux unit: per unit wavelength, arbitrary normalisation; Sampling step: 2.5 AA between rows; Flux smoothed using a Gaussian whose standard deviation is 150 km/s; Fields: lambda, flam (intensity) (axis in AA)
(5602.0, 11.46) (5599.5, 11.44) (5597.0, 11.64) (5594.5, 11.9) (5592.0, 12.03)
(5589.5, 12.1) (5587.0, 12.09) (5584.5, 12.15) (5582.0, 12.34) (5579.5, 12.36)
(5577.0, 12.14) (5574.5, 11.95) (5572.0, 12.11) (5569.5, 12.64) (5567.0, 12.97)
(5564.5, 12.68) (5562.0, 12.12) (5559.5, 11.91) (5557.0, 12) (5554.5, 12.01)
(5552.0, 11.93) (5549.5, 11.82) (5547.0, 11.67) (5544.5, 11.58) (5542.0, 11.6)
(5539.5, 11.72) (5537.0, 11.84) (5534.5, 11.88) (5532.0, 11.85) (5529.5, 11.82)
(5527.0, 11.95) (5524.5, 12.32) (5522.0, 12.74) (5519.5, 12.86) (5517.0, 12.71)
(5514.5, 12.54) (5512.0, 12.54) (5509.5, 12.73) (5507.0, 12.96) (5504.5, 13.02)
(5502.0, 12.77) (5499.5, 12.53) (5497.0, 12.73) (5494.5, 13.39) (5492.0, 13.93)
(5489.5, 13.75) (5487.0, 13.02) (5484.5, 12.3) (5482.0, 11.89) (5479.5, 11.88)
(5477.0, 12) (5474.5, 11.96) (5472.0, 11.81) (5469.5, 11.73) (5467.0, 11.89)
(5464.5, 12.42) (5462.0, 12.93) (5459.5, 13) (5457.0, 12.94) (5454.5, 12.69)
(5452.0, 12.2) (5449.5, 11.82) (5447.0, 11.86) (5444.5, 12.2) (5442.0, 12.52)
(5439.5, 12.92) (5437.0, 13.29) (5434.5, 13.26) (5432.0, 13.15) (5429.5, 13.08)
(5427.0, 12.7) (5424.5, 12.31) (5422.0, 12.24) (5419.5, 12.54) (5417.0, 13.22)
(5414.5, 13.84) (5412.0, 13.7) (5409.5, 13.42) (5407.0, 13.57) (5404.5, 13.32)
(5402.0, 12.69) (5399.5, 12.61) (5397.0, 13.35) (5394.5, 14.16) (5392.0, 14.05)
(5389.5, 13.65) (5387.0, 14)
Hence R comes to 1.0 AA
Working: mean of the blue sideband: 13.3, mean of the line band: 12.3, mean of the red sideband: 12.1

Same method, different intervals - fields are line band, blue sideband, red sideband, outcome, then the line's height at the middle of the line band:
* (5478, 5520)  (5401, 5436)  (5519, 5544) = -1.60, 12.3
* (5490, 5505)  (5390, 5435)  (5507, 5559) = -0.80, 12.4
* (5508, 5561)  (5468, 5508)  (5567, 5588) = 1.40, 12.4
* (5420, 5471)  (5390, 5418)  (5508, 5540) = 1.95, 13.1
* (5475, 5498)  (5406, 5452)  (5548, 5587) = -0.30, 12.6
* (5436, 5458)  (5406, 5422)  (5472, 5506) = 0.91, 13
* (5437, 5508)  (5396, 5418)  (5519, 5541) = 0.53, 12.7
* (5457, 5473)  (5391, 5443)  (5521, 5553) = 0.37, 12.6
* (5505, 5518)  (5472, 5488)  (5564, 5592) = -0.56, 12.2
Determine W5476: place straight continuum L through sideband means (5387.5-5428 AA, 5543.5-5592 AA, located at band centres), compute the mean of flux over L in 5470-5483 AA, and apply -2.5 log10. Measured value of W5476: 0.076 mag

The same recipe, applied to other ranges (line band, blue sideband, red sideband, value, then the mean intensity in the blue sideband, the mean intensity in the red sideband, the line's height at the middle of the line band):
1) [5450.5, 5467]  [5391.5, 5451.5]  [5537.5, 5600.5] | 0.010 mag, 13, 12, 12.7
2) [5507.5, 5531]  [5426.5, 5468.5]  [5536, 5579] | -0.020 mag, 12.6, 12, 12.3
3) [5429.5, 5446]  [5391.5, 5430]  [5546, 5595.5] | 0.009 mag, 13.2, 12.1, 13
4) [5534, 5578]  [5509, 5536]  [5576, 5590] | 0.021 mag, 12.3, 12.2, 12.3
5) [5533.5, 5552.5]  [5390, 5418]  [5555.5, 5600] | 0.060 mag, 13.5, 12.2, 12.4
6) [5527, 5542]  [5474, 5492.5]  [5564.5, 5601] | 0.048 mag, 12.6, 12.1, 12.3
